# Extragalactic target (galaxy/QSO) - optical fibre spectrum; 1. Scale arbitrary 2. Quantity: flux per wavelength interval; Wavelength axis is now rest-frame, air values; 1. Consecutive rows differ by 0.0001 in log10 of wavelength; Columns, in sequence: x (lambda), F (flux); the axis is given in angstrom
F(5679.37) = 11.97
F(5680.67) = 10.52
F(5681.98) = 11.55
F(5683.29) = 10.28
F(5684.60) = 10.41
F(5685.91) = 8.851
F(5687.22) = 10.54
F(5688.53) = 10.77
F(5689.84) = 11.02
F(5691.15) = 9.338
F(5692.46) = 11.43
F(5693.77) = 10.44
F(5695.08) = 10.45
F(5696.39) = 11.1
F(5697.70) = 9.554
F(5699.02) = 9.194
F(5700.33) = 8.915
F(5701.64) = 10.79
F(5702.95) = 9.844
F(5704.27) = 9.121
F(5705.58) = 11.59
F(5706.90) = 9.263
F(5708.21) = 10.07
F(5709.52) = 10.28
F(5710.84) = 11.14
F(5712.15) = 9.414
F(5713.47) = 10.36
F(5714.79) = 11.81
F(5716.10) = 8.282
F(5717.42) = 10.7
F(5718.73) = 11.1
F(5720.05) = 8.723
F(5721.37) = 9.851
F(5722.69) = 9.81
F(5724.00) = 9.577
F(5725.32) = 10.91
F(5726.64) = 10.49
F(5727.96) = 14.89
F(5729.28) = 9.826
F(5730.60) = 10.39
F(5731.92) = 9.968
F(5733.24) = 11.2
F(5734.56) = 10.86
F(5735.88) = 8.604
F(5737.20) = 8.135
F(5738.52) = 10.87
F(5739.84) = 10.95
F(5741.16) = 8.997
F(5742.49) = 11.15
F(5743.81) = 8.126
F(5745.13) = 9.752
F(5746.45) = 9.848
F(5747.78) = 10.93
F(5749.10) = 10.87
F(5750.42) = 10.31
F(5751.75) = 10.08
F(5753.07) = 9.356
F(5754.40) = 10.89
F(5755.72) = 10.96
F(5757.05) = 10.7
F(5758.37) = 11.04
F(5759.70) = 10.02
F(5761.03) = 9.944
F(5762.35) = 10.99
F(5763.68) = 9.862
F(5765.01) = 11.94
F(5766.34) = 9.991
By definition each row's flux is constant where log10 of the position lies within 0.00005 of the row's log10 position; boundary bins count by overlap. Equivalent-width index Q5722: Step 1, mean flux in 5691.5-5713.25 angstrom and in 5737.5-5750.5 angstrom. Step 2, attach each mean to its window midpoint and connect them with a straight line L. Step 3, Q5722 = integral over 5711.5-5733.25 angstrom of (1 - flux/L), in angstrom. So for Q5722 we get -0.6 angstrom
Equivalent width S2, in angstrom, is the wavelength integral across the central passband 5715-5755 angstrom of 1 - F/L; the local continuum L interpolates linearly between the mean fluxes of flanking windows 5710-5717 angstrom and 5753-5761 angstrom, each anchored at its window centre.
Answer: 0.65 angstrom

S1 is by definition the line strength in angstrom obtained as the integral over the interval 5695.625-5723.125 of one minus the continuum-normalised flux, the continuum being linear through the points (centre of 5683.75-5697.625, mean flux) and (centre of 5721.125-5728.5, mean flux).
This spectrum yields 1.6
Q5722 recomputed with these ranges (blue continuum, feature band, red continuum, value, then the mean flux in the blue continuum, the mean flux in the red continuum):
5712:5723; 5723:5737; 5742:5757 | -0.6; 10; 10.2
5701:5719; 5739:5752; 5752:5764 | 0.3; 10.3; 10.4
